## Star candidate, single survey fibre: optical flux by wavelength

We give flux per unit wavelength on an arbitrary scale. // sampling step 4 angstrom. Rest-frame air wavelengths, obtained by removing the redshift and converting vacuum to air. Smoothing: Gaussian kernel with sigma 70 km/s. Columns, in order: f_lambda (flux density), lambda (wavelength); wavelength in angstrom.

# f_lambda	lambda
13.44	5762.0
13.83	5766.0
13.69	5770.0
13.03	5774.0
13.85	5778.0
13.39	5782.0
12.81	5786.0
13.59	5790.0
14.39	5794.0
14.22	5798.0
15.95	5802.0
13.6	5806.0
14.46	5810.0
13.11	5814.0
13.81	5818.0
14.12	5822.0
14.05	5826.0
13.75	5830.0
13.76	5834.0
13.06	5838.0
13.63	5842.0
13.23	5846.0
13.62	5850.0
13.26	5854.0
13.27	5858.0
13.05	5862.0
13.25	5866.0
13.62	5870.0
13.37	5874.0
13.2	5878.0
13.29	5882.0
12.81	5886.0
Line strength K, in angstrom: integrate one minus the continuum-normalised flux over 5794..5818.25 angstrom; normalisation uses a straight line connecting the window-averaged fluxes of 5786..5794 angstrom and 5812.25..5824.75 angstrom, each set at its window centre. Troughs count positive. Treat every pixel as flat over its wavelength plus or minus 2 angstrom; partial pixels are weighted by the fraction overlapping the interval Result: -1.0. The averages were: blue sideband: 13.6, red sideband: 13.7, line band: 14.2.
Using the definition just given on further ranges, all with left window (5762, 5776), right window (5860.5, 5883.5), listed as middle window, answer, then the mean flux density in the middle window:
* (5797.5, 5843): -1.9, 14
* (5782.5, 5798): -0.2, 13.7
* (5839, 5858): -0.1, 13.4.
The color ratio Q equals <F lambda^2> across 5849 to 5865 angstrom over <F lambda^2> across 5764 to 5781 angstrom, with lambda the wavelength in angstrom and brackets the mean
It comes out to 1.0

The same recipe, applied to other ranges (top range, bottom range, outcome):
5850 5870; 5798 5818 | 0.95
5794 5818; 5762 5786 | 1.07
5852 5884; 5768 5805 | 0.98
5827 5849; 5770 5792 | 1.03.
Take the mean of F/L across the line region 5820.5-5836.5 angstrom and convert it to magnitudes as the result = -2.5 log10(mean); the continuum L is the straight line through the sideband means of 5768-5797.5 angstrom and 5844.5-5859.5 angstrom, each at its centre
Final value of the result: -0.037 mag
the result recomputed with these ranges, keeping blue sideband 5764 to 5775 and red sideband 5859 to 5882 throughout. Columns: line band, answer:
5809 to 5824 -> -0.032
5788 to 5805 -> -0.077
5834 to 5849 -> -0.001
